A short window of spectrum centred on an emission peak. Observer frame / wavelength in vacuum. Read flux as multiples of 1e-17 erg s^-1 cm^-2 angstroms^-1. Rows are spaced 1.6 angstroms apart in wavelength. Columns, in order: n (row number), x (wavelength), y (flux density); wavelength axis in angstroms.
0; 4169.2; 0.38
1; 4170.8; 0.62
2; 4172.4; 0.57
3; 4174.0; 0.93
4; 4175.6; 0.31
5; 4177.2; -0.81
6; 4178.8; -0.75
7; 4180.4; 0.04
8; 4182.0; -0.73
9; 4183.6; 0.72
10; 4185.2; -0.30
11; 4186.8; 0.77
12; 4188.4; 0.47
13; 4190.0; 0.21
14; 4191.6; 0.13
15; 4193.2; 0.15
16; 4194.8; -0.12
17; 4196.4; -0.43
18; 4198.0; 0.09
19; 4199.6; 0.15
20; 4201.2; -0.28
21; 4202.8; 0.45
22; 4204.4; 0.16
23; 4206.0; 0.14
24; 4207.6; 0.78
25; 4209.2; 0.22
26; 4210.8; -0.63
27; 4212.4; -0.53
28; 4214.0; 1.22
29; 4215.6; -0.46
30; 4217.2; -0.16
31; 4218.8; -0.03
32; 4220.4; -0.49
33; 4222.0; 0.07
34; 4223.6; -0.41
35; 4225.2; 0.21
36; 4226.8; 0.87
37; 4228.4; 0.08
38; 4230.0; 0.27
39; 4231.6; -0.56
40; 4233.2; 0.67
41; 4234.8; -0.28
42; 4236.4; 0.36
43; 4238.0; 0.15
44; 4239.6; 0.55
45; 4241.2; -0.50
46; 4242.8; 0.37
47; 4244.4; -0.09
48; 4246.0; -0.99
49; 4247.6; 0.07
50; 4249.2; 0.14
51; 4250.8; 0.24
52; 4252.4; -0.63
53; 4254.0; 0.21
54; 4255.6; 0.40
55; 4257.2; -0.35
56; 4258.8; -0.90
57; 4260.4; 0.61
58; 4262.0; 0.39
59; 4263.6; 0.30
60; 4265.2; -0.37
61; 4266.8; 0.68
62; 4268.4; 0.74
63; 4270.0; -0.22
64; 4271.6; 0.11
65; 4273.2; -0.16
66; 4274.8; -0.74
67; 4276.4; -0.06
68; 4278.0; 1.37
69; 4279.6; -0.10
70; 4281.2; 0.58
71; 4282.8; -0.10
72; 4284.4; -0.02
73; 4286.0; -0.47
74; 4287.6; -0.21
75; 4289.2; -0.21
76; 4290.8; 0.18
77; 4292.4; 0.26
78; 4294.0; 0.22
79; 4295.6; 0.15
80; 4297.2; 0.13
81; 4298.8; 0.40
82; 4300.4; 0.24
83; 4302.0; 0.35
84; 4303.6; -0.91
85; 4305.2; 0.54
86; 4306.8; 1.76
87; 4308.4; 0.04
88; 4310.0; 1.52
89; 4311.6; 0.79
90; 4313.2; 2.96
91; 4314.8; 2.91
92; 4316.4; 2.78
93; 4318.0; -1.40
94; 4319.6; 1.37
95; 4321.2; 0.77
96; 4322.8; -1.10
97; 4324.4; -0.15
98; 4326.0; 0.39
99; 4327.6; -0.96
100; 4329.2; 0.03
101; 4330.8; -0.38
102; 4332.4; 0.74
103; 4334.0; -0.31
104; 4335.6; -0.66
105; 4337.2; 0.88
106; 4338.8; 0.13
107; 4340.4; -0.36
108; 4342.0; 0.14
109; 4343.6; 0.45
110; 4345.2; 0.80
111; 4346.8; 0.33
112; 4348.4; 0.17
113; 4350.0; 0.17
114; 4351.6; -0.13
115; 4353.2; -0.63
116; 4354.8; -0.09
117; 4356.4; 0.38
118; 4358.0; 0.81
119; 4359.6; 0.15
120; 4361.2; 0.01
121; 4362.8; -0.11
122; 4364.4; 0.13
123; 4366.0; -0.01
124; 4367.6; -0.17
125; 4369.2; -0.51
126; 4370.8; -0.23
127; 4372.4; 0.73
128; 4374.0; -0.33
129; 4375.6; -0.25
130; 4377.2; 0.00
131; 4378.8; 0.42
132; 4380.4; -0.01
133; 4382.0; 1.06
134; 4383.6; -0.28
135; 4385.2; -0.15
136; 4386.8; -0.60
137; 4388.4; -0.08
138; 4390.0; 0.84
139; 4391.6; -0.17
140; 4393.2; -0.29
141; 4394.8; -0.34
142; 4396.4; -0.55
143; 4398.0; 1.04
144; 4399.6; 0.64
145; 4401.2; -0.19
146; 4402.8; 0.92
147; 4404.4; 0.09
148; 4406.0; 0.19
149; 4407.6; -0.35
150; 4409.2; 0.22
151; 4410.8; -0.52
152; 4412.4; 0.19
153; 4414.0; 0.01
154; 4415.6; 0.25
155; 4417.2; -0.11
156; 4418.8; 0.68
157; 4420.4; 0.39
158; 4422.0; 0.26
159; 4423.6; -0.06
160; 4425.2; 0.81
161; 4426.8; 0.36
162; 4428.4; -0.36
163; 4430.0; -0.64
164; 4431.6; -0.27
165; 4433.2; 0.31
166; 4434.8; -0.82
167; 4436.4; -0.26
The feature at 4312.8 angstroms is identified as Mg II 2798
